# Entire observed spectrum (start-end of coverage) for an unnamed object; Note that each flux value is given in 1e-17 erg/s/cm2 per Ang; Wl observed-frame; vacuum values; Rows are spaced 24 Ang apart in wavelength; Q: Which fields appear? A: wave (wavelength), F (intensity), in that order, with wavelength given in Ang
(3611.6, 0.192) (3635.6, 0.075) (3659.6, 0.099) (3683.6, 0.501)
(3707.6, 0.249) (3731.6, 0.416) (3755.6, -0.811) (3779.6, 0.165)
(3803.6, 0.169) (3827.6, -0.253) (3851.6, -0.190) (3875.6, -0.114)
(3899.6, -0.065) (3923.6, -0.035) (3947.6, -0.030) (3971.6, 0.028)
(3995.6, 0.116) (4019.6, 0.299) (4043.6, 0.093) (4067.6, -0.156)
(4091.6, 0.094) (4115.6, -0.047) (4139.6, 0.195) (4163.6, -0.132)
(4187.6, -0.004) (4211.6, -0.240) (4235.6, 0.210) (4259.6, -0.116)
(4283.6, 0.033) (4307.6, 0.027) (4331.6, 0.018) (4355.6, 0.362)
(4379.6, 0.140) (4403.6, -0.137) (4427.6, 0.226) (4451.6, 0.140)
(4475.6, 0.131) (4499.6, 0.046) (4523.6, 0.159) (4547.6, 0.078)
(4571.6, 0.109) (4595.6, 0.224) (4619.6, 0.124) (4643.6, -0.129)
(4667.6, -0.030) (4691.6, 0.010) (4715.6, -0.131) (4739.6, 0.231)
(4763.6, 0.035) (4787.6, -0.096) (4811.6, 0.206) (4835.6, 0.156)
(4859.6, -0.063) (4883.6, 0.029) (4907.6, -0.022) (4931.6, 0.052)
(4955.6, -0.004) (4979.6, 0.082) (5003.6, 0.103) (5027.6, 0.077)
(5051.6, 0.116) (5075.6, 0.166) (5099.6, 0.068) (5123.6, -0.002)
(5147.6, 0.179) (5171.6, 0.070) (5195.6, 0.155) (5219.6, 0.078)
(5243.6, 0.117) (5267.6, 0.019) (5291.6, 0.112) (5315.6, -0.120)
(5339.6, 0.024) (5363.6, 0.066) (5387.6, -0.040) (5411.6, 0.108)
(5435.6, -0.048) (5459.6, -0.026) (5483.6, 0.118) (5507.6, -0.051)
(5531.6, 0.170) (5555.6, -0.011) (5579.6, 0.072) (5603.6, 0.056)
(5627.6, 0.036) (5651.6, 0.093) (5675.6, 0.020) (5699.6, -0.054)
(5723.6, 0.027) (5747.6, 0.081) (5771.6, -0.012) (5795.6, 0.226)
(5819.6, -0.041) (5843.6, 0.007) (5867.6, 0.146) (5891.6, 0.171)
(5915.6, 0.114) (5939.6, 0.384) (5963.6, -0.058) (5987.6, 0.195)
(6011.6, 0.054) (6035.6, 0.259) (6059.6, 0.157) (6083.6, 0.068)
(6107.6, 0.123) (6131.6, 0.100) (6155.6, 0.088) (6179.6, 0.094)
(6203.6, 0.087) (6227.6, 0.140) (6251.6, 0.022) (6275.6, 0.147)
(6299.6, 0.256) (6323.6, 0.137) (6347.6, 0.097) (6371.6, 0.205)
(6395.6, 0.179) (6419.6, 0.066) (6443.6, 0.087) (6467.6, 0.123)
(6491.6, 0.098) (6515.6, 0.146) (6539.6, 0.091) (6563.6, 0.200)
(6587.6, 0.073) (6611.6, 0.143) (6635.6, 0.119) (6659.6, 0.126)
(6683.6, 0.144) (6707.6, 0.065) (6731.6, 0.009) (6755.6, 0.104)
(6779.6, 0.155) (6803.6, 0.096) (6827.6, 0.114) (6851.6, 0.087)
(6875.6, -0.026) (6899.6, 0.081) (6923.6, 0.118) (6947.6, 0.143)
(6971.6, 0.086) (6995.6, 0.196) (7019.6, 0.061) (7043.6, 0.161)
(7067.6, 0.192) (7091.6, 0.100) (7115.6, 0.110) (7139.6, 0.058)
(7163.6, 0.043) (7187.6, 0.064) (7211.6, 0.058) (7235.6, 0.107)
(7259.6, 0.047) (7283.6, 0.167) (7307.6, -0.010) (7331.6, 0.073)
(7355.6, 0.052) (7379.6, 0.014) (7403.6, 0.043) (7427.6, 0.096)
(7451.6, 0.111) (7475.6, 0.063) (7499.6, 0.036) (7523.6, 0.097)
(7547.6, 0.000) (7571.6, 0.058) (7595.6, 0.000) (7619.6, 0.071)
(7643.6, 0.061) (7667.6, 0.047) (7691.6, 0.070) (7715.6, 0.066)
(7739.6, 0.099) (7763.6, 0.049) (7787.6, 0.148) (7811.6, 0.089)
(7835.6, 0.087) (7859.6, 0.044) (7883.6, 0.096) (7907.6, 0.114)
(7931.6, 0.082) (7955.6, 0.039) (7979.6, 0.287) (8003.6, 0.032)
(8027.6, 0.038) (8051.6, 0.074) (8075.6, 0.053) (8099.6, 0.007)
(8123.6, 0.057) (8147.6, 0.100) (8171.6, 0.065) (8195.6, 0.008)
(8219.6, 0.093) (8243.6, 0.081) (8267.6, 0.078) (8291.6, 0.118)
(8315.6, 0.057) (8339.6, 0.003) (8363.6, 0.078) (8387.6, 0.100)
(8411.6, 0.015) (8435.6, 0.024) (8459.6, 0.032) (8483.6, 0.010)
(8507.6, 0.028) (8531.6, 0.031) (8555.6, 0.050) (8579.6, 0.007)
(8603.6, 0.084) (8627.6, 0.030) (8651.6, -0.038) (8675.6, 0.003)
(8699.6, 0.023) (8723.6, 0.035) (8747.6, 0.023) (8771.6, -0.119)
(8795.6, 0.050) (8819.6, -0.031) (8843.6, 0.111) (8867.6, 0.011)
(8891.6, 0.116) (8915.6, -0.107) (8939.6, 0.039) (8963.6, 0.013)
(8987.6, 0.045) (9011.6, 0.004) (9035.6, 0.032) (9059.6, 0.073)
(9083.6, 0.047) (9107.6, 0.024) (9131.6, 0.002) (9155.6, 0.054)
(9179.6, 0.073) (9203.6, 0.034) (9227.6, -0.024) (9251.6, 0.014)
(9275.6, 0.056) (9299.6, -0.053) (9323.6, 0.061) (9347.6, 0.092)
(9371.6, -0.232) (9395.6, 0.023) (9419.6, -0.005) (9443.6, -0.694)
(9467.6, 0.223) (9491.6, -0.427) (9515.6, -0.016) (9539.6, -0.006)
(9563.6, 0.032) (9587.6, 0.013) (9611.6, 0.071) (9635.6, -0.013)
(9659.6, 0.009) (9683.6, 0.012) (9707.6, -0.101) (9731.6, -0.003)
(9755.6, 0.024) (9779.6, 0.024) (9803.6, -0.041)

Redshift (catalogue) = 0.59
